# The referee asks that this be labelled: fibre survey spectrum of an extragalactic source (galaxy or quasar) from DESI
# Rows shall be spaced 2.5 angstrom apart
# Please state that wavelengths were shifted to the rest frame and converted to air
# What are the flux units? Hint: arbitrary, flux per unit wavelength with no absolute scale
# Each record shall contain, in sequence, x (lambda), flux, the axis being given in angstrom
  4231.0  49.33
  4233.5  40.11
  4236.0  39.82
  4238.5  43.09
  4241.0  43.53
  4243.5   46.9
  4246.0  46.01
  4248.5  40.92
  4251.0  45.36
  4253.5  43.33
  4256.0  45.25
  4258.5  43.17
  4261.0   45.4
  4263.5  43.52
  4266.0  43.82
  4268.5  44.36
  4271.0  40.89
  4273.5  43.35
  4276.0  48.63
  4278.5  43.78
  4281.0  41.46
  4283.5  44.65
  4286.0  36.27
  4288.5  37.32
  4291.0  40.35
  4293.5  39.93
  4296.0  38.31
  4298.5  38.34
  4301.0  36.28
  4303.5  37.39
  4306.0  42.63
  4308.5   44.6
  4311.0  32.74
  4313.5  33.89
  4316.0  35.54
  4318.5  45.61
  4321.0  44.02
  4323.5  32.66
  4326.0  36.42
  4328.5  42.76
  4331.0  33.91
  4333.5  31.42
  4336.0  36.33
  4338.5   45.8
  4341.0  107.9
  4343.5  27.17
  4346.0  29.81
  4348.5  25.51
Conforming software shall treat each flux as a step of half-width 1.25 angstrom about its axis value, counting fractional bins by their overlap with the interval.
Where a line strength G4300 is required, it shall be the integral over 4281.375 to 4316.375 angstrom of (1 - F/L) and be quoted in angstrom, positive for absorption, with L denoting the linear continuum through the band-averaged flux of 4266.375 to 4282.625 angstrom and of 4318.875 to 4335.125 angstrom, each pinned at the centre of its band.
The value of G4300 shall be 1.9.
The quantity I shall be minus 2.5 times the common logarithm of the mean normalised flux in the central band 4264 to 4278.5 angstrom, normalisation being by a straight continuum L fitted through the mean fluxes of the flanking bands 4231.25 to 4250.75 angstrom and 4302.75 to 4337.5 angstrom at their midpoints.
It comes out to -0.07 mag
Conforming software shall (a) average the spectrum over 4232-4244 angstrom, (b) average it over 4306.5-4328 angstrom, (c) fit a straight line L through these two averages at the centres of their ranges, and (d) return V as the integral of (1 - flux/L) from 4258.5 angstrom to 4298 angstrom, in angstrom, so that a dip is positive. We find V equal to -1.5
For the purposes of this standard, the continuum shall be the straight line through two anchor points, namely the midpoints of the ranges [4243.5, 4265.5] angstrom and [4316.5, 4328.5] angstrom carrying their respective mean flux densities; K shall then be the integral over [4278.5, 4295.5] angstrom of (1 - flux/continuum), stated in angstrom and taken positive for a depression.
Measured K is 0.8 angstrom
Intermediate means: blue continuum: 44.3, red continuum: 39.7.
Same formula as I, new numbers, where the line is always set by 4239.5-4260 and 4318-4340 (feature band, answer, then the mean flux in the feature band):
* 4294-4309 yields 0.045 mag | 39.4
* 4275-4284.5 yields -0.052 mag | 44.5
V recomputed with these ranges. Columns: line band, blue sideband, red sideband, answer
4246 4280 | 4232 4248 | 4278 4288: -1.6 angstrom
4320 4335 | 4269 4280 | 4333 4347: 3.2 angstrom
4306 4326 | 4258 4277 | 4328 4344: 3.4 angstrom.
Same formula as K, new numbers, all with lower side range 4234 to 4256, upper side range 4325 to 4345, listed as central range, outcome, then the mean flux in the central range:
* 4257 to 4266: -0.03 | 44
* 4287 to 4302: 2.03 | 38.4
